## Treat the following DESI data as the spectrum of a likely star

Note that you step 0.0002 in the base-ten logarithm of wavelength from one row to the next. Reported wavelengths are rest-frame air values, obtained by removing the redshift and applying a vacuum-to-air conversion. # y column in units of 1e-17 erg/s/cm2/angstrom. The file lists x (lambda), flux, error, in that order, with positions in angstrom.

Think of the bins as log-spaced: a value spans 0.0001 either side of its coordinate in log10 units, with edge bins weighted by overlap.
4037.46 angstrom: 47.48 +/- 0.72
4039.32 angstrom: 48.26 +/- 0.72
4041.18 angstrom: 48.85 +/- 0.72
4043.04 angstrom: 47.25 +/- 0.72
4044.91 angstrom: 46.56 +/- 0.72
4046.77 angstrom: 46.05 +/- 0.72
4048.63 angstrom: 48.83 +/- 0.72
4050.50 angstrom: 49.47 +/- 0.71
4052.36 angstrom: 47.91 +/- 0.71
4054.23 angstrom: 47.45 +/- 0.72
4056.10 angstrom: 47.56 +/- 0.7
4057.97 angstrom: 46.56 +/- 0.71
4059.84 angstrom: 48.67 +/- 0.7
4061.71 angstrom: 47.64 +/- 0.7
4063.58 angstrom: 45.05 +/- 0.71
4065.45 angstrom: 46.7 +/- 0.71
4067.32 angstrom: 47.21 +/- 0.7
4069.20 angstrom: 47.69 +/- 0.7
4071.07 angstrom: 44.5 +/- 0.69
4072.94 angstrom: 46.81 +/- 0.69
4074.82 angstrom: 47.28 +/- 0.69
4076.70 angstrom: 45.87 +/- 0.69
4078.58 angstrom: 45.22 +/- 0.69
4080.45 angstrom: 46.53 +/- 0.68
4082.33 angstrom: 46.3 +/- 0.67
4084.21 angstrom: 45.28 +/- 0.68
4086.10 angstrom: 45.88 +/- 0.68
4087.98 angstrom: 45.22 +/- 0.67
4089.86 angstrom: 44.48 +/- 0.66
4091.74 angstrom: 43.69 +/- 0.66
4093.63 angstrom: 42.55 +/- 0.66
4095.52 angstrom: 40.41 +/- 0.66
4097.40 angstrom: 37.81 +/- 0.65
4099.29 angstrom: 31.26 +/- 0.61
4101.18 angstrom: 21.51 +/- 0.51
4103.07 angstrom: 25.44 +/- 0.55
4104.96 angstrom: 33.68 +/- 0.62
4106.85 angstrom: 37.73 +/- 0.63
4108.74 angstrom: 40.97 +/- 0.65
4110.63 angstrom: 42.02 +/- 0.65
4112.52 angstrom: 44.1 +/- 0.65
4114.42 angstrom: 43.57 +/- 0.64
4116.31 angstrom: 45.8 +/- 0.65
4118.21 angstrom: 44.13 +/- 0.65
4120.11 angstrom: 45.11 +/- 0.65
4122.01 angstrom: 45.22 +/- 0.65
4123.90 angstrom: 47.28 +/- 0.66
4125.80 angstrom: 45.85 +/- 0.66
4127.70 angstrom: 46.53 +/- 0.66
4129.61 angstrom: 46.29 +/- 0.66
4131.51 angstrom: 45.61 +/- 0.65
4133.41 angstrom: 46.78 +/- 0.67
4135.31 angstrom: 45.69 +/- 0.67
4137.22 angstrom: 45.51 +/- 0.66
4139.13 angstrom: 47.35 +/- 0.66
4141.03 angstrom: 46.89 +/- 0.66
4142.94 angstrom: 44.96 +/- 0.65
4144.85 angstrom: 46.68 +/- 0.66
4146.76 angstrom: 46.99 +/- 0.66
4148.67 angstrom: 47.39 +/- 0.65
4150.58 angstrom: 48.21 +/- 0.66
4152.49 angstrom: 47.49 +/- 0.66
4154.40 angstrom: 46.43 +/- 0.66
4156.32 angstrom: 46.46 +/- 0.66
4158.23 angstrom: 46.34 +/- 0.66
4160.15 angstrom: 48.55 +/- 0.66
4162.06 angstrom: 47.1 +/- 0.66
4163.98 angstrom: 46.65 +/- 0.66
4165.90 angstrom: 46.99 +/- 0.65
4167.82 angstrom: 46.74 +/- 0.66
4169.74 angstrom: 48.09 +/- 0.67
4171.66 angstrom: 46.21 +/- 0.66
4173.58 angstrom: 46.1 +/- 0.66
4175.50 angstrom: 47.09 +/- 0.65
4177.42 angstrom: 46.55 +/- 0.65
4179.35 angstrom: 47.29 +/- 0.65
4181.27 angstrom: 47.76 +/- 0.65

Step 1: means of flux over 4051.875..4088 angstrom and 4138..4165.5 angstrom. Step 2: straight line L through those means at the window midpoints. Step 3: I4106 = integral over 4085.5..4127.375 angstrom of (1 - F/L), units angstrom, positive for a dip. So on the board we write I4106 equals 5.44 angstrom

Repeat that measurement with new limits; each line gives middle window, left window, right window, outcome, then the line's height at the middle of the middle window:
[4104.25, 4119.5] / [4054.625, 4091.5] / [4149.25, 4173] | 1.6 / 46.7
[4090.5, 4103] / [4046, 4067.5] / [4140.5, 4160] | 3.1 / 47.2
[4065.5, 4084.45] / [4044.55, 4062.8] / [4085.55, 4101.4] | -1.2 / 43.5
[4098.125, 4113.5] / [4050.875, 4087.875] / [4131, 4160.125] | 4.0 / 46.7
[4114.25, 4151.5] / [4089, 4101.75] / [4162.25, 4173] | -3.2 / 42.5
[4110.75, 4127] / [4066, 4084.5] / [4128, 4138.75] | 0.4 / 46.1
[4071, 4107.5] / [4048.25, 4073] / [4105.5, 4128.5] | 3.9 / 45.5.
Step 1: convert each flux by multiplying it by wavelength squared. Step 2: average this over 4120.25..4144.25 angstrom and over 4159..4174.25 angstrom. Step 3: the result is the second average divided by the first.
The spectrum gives 1.04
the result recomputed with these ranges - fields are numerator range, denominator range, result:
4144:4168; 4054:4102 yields 1.11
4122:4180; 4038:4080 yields 1.04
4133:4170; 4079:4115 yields 1.20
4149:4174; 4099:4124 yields 1.23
